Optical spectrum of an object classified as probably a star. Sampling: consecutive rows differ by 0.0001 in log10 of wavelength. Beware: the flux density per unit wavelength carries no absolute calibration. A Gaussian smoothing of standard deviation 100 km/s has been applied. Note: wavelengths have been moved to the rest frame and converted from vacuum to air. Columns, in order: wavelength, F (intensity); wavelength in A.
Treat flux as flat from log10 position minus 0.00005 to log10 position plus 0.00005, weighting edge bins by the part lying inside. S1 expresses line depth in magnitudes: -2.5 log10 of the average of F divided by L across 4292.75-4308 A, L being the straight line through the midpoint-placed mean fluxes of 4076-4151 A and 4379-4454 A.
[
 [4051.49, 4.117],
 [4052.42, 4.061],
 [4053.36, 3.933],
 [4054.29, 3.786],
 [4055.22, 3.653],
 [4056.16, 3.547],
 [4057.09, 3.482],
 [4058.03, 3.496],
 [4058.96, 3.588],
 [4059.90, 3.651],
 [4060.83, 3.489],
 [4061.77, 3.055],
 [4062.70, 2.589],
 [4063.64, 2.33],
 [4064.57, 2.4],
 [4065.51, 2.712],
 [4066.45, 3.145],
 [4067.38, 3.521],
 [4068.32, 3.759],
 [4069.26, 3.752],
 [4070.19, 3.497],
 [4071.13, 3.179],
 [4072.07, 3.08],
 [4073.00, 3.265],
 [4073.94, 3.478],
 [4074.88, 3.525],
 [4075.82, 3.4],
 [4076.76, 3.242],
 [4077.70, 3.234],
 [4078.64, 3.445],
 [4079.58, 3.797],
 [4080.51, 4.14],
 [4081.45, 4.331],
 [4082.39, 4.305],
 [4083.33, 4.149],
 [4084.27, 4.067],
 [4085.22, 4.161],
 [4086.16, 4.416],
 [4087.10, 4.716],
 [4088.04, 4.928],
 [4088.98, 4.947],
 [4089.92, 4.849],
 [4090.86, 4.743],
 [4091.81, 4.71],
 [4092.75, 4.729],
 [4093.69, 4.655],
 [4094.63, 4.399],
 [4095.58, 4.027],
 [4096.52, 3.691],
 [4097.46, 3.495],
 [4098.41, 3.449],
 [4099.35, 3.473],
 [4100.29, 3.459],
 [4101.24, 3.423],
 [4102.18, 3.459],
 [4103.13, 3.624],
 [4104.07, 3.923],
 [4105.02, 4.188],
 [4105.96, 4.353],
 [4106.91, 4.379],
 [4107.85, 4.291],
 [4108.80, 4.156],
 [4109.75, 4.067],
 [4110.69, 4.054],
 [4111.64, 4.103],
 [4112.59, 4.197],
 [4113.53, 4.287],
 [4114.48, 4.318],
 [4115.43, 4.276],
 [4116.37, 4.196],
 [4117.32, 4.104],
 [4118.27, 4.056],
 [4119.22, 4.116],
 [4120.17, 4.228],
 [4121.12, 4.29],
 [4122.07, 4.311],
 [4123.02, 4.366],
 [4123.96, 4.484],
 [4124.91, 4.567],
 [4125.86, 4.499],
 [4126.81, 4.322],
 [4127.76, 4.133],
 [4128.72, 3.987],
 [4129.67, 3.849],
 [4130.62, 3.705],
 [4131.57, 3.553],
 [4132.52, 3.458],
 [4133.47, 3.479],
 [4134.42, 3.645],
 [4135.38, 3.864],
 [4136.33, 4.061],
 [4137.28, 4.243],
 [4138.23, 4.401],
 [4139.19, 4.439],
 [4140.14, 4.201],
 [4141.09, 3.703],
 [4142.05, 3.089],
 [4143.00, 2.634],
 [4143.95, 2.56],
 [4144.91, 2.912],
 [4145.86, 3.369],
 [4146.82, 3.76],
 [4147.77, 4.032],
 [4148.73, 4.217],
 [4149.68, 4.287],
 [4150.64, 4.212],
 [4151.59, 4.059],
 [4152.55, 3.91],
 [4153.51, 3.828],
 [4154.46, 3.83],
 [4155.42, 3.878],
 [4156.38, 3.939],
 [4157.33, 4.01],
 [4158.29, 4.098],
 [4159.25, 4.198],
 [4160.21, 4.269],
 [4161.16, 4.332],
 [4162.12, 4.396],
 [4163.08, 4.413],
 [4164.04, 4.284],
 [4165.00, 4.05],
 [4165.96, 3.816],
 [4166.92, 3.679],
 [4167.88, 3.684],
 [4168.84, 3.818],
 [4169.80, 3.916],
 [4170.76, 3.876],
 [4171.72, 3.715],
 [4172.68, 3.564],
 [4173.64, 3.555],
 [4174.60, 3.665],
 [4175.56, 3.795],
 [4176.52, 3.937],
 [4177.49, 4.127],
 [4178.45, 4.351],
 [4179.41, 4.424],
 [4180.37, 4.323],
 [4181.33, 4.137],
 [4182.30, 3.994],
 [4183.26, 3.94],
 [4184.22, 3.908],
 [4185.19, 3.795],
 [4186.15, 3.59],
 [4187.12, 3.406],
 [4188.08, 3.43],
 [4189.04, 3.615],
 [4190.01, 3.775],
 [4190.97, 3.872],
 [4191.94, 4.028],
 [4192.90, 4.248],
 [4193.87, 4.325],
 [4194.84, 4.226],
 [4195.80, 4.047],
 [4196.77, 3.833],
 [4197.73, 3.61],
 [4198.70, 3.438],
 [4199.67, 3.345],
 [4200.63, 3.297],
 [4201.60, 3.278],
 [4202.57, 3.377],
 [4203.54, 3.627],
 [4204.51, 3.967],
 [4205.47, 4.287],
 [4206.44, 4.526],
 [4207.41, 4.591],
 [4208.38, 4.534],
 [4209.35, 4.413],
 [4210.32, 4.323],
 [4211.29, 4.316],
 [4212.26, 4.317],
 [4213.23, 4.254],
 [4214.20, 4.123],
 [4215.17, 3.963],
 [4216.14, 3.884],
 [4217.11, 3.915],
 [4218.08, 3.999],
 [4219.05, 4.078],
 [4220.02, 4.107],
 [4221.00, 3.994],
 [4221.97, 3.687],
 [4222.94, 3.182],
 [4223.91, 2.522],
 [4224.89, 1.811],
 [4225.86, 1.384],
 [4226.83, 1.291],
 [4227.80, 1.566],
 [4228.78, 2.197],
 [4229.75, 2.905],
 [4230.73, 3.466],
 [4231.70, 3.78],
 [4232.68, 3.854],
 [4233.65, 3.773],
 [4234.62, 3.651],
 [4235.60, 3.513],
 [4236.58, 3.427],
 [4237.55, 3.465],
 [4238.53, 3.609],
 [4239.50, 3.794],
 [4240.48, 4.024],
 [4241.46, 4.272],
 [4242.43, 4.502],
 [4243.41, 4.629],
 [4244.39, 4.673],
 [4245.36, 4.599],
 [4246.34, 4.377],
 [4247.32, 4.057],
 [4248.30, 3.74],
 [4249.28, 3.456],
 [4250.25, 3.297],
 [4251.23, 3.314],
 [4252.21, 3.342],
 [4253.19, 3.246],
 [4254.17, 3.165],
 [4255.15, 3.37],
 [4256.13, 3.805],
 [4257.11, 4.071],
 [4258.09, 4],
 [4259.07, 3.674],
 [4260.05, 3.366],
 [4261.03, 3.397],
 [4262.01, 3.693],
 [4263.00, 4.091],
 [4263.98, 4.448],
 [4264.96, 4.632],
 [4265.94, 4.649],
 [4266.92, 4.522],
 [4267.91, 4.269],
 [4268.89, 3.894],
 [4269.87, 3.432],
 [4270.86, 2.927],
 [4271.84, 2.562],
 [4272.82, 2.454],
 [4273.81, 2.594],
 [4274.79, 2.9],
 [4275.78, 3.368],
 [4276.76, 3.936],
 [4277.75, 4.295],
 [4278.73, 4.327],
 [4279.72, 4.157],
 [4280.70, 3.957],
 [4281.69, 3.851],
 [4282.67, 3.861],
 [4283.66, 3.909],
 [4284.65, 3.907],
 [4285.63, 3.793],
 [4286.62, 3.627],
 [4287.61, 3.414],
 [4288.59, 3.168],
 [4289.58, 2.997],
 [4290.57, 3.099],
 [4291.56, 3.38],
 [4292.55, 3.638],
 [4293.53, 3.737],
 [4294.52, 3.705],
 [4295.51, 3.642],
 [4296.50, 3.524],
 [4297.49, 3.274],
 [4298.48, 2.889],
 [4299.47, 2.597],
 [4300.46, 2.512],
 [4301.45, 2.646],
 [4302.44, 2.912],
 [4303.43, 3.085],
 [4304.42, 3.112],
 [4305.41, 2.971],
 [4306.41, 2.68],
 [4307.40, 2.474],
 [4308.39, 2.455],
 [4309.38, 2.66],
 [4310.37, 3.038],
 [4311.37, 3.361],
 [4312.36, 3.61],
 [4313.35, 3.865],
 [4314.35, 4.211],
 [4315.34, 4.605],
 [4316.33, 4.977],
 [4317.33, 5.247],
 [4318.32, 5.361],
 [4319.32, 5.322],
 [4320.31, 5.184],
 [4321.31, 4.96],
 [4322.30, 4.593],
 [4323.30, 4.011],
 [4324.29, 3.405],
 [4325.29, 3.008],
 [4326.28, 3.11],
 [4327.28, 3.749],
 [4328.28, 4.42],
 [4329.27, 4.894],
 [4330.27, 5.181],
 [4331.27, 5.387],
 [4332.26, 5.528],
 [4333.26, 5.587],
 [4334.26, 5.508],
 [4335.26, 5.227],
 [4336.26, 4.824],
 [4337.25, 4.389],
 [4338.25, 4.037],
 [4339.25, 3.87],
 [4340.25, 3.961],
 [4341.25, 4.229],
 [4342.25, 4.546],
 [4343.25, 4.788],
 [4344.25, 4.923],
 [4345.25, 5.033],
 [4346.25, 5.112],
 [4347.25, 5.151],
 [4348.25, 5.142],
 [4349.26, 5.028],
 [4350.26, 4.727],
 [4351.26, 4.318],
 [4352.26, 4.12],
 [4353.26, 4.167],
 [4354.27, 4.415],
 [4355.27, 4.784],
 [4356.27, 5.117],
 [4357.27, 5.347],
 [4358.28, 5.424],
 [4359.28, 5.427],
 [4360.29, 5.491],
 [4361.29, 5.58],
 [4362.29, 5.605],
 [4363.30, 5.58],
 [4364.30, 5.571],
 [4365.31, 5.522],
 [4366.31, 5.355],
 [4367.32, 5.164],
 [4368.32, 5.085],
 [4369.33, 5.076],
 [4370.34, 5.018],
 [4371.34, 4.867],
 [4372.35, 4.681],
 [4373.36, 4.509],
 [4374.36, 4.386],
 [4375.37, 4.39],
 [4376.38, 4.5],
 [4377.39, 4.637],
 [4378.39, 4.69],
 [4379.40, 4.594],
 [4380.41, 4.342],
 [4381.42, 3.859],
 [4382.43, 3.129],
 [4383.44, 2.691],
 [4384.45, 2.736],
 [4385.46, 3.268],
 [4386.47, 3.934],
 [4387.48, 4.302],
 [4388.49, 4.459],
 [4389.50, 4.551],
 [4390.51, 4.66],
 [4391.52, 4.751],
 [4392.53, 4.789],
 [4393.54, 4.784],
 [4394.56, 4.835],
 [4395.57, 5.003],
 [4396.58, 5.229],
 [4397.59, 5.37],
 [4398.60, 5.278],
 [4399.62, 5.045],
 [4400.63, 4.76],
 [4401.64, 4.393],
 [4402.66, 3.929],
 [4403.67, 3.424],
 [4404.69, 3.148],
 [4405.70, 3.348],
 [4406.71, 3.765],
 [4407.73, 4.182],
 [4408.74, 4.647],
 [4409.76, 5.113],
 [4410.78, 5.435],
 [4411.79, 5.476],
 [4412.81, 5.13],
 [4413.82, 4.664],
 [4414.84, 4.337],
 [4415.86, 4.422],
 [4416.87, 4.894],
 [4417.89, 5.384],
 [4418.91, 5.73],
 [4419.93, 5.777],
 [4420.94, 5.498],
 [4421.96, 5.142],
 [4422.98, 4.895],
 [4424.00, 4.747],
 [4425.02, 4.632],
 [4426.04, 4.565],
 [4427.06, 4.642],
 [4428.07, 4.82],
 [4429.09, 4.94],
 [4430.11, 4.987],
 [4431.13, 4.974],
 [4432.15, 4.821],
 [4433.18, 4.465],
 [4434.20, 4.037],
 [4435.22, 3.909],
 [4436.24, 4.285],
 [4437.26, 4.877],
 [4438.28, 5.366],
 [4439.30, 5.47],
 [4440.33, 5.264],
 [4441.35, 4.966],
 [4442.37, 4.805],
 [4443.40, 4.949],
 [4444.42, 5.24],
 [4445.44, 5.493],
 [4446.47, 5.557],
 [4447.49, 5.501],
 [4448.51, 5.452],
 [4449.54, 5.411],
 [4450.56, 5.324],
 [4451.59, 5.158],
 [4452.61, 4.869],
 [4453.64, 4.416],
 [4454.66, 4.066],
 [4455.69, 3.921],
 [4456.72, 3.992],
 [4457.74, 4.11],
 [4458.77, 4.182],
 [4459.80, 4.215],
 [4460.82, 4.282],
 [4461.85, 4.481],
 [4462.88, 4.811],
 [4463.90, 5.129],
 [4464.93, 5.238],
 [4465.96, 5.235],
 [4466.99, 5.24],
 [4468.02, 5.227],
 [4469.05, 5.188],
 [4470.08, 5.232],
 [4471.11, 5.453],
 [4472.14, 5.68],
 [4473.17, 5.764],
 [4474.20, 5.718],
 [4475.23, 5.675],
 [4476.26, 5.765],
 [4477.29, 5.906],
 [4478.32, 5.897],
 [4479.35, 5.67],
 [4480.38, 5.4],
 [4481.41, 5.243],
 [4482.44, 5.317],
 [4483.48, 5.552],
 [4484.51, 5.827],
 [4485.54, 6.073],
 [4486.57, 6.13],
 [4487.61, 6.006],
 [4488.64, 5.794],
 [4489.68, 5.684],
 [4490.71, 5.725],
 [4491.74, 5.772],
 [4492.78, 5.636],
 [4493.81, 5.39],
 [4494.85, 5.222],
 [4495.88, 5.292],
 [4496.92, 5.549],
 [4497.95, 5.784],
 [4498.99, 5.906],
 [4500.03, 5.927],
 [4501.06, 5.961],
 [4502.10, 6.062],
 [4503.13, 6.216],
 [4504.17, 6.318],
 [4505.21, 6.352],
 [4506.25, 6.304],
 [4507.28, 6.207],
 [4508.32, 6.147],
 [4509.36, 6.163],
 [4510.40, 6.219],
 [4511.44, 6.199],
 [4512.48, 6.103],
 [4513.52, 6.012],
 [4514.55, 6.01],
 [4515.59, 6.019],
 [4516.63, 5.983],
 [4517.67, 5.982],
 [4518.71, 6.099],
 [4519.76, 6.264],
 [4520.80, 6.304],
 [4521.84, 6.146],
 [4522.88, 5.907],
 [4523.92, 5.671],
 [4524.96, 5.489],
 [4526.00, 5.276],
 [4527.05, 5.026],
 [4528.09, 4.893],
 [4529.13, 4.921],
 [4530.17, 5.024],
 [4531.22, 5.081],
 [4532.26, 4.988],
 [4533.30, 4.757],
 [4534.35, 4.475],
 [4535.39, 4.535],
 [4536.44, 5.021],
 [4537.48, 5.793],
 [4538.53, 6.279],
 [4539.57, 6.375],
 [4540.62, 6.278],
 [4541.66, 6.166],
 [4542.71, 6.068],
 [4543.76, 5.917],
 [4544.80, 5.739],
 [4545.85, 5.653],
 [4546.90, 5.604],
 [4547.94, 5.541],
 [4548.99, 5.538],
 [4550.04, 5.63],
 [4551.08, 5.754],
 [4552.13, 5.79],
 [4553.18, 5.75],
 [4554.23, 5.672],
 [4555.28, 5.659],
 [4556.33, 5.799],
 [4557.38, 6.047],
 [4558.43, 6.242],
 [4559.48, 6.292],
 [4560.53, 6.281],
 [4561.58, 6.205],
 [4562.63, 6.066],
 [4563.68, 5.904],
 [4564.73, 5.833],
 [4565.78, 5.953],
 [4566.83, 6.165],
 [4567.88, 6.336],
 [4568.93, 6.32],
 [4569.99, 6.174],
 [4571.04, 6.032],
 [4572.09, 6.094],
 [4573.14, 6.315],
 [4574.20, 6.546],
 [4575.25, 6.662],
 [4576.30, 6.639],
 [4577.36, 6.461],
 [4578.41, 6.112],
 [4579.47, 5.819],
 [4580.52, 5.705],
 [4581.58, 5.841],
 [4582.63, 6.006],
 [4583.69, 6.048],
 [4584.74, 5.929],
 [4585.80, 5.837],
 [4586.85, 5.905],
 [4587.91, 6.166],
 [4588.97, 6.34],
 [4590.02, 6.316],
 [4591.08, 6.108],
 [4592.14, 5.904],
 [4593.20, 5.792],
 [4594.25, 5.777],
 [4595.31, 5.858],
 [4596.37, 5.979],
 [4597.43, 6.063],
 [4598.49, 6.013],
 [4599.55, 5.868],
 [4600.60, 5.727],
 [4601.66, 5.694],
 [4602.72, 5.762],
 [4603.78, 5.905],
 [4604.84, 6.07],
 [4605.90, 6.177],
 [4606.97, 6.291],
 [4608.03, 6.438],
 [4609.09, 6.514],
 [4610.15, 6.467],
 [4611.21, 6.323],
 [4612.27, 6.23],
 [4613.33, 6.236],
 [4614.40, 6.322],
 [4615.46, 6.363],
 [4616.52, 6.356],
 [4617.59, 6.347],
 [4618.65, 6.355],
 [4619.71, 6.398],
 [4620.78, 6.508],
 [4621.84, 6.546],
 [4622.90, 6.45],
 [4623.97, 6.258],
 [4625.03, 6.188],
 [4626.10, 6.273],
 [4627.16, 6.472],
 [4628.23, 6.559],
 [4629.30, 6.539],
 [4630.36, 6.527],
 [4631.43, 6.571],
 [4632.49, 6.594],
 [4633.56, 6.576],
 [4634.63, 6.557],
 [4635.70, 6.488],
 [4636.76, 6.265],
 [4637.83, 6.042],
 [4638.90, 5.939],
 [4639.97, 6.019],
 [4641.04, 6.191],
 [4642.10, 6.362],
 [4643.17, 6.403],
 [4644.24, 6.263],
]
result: 0.40 mag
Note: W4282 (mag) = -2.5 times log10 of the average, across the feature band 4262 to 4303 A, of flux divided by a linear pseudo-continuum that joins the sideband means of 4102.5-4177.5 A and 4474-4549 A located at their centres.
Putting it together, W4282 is 0.29 mag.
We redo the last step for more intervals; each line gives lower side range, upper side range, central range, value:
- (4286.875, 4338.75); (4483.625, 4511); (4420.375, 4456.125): 0.07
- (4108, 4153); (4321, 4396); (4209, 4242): 0.21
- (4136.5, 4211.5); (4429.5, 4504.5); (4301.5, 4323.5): 0.19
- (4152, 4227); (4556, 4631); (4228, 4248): 0.09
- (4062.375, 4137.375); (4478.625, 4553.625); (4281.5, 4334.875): 0.26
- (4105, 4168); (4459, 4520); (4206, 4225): 0.11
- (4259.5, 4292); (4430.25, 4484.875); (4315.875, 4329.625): -0.11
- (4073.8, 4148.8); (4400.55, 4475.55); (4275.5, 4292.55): 0.20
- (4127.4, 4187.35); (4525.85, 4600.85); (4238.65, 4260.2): 0.12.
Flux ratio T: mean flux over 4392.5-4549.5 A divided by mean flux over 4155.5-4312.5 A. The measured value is 1.44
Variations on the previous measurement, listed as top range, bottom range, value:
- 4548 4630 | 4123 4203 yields 1.58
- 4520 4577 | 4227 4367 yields 1.45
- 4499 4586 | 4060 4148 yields 1.52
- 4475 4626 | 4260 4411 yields 1.41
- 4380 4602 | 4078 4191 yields 1.34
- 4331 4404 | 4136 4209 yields 1.21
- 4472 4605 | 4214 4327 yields 1.63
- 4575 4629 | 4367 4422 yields 1.35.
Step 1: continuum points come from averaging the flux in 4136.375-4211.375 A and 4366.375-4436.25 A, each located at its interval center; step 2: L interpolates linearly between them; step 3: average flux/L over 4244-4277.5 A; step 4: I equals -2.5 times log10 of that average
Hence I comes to 0.13 mag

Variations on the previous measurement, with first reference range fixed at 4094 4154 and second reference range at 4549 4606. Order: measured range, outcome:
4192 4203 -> 0.145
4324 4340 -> 0.088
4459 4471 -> 0.119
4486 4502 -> -0.017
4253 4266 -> 0.194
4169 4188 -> 0.082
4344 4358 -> 0.036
